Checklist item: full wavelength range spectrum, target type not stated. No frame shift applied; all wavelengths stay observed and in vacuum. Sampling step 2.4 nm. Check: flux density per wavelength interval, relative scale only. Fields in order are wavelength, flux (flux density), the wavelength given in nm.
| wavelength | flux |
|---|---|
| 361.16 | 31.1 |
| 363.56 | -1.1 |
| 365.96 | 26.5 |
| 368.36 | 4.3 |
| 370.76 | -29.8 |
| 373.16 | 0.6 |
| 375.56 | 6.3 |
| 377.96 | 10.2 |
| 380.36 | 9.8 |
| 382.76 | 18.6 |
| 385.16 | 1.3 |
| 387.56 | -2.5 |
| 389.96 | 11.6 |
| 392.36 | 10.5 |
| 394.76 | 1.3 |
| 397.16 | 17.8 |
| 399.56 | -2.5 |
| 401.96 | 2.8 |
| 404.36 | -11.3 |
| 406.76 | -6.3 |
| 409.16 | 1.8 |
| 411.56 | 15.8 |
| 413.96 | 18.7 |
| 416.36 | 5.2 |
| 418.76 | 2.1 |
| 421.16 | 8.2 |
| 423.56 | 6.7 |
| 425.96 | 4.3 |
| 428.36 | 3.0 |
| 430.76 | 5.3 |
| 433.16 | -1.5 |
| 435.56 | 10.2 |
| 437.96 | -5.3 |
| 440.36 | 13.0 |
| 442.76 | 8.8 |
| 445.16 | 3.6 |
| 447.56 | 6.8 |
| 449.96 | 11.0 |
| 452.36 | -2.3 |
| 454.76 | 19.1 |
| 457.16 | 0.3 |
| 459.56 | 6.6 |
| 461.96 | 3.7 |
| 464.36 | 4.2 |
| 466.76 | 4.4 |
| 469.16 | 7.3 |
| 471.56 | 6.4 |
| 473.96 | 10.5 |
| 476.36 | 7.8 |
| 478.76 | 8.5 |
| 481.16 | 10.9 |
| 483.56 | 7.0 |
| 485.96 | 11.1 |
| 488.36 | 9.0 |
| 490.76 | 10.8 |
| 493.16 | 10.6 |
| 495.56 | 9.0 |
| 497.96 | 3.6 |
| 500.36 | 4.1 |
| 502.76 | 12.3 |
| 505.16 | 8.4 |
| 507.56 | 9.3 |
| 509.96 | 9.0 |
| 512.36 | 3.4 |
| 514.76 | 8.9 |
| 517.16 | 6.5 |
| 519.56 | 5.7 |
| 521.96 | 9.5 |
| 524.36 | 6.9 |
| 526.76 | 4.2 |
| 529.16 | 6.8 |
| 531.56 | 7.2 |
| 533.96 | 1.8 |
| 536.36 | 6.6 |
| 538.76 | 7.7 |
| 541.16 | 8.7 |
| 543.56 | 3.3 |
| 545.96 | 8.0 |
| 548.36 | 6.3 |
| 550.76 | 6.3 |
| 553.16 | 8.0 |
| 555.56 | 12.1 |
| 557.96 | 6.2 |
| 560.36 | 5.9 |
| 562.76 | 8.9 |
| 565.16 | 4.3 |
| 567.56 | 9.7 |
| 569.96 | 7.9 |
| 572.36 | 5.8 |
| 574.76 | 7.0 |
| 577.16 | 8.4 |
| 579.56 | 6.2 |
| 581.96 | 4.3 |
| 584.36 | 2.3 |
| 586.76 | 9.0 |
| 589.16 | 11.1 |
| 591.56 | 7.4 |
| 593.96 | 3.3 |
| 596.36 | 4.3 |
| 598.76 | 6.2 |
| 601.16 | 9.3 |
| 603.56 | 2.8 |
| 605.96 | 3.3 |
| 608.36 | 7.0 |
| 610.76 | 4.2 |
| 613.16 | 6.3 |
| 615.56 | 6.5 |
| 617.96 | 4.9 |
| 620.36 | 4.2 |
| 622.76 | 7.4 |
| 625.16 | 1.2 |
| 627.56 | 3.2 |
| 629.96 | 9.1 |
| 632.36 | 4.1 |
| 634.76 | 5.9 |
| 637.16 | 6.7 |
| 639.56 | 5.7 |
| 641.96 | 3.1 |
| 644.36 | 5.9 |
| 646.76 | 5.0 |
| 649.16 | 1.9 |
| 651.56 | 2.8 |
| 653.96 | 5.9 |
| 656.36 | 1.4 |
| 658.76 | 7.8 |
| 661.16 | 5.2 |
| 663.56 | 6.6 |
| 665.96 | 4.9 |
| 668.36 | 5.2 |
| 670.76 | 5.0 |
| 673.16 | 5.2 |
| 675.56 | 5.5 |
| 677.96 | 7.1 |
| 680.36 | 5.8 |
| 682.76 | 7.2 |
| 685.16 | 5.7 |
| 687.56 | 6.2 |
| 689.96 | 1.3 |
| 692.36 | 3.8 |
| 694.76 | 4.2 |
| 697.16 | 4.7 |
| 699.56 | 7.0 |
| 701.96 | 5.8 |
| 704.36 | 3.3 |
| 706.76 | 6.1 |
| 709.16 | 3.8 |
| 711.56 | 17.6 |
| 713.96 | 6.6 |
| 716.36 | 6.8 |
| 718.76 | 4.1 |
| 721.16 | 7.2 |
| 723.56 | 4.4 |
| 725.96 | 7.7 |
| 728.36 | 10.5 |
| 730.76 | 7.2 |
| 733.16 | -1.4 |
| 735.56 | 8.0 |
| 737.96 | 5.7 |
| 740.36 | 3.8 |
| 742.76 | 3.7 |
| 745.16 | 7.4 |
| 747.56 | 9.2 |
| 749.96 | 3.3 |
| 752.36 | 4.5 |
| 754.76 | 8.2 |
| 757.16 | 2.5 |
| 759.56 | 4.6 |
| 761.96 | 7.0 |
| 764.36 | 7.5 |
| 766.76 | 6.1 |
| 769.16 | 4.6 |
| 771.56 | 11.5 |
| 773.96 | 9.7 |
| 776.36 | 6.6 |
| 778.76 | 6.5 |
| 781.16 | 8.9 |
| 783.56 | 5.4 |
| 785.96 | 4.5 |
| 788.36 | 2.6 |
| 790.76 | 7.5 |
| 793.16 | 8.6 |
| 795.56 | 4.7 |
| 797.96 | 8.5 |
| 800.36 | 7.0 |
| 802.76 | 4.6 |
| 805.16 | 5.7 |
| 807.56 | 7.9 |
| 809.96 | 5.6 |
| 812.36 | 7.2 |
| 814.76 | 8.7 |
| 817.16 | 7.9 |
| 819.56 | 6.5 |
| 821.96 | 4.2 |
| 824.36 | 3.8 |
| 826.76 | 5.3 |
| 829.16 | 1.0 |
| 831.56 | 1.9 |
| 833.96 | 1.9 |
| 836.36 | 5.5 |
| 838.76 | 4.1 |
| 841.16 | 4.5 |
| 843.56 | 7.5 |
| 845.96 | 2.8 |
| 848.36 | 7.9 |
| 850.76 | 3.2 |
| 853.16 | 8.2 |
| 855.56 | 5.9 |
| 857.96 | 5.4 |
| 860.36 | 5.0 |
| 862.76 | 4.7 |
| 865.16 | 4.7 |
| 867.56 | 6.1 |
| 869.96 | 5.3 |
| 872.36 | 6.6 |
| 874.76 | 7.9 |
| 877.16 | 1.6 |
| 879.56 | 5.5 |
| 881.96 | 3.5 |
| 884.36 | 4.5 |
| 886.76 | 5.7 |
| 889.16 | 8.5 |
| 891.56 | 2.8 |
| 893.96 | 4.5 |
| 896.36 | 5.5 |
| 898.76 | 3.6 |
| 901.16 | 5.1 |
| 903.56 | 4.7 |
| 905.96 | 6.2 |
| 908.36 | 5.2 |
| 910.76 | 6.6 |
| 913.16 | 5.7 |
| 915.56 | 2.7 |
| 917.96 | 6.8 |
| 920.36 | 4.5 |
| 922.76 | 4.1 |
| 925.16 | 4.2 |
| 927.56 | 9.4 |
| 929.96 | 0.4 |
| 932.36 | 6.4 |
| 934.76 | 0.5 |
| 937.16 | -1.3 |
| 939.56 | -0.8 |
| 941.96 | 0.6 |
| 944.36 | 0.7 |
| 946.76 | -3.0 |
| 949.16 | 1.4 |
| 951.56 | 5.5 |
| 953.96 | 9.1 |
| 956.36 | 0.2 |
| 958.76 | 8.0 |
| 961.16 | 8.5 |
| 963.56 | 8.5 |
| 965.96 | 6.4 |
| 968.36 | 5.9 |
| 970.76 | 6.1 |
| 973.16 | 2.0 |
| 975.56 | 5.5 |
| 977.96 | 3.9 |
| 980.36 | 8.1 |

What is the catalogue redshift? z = 0.91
